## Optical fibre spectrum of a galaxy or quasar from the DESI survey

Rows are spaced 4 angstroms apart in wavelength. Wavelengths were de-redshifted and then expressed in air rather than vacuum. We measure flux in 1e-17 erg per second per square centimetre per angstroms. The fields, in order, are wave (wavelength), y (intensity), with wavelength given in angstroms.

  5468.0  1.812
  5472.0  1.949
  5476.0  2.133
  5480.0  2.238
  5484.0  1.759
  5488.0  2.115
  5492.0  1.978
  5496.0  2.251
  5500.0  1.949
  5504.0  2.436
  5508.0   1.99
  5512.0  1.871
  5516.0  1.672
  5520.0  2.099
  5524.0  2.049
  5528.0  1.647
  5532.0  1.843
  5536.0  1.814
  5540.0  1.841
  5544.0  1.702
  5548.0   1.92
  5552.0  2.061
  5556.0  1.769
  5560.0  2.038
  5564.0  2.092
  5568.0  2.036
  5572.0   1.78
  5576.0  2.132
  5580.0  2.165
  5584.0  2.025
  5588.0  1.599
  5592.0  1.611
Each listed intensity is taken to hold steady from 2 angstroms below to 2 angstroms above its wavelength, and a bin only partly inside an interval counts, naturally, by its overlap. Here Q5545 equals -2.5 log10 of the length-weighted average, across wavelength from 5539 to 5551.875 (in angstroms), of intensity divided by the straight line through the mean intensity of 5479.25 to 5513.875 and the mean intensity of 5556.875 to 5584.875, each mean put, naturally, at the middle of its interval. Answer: 0.10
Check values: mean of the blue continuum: 2.06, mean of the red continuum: 2.03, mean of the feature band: 1.85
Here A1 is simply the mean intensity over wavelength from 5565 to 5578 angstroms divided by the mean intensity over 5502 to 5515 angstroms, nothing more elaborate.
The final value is 0.96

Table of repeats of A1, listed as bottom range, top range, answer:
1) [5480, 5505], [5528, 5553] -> 0.88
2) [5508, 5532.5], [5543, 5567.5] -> 1.04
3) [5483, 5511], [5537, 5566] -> 0.92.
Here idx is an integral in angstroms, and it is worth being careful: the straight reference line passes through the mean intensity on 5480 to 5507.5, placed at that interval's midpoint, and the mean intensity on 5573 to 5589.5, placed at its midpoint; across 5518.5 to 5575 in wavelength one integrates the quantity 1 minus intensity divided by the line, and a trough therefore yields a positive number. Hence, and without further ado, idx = 3.2 angstroms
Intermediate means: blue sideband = 2.09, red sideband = 1.98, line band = 1.91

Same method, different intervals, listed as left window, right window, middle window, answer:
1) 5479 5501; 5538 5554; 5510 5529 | 0.8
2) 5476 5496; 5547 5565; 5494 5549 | 2.2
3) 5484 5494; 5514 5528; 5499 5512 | -1.1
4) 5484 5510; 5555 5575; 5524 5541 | 1.8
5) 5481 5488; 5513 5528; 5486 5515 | -2.4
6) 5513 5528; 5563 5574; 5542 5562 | 0.4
